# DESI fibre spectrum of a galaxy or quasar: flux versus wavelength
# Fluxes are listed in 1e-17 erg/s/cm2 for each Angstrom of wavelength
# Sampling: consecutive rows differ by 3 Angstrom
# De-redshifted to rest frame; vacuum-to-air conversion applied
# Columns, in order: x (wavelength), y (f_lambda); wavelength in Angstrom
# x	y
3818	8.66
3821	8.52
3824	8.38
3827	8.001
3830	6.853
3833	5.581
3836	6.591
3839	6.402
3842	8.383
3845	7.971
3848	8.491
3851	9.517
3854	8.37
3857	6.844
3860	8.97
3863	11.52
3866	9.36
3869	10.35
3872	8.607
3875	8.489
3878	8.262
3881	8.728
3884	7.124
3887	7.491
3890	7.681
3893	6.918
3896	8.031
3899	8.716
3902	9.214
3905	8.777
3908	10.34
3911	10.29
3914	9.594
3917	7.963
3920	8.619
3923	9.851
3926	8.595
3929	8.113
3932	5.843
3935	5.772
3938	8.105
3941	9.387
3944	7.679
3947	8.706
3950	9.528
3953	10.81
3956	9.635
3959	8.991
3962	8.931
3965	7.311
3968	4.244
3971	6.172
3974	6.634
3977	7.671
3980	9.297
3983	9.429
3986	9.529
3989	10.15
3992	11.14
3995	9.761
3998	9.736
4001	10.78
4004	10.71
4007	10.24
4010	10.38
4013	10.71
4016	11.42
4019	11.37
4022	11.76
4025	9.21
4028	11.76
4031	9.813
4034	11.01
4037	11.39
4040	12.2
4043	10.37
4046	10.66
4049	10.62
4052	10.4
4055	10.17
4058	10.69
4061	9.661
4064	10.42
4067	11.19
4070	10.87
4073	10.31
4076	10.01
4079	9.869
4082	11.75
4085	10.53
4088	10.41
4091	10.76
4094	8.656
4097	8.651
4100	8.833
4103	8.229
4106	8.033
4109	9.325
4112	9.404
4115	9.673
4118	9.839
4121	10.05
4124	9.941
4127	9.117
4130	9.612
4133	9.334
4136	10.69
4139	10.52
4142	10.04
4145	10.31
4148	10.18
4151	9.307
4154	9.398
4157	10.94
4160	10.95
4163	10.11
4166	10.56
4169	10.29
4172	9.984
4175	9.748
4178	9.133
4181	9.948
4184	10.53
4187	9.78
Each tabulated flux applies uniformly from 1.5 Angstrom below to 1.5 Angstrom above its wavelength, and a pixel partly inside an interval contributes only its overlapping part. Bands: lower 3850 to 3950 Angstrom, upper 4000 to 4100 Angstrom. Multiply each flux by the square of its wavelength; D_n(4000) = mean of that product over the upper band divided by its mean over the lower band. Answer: 1.33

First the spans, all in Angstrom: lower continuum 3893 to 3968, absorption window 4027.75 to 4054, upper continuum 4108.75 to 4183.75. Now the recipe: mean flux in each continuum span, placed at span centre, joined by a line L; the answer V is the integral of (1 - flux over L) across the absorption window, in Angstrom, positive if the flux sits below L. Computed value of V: -4.5 Angstrom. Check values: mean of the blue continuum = 8.58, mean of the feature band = 10.9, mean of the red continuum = 9.96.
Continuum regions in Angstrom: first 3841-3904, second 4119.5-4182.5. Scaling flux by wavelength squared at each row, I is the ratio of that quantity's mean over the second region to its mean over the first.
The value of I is 1.35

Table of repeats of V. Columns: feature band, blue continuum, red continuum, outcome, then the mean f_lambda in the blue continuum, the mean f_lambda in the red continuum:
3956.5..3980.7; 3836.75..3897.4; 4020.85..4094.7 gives 5.34 Angstrom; 8.35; 10.6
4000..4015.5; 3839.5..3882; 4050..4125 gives -1.78 Angstrom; 8.79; 9.91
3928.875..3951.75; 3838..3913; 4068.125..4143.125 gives 2.65 Angstrom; 8.62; 9.78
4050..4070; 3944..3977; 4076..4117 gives -2.83 Angstrom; 8.06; 9.57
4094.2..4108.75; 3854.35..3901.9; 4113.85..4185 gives 1.80 Angstrom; 8.49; 10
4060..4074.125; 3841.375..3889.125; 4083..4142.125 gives -1.66 Angstrom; 8.65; 9.59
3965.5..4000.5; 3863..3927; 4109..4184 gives 2.47 Angstrom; 8.78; 9.96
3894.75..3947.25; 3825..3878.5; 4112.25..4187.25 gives 0.74 Angstrom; 8.25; 9.99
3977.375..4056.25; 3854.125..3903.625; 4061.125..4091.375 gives -4.36 Angstrom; 8.52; 10.6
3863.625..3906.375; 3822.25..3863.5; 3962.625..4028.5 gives -0.72 Angstrom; 7.91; 9.48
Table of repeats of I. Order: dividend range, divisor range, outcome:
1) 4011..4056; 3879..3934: 1.38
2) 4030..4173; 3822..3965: 1.33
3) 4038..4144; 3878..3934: 1.31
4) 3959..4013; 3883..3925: 1.09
